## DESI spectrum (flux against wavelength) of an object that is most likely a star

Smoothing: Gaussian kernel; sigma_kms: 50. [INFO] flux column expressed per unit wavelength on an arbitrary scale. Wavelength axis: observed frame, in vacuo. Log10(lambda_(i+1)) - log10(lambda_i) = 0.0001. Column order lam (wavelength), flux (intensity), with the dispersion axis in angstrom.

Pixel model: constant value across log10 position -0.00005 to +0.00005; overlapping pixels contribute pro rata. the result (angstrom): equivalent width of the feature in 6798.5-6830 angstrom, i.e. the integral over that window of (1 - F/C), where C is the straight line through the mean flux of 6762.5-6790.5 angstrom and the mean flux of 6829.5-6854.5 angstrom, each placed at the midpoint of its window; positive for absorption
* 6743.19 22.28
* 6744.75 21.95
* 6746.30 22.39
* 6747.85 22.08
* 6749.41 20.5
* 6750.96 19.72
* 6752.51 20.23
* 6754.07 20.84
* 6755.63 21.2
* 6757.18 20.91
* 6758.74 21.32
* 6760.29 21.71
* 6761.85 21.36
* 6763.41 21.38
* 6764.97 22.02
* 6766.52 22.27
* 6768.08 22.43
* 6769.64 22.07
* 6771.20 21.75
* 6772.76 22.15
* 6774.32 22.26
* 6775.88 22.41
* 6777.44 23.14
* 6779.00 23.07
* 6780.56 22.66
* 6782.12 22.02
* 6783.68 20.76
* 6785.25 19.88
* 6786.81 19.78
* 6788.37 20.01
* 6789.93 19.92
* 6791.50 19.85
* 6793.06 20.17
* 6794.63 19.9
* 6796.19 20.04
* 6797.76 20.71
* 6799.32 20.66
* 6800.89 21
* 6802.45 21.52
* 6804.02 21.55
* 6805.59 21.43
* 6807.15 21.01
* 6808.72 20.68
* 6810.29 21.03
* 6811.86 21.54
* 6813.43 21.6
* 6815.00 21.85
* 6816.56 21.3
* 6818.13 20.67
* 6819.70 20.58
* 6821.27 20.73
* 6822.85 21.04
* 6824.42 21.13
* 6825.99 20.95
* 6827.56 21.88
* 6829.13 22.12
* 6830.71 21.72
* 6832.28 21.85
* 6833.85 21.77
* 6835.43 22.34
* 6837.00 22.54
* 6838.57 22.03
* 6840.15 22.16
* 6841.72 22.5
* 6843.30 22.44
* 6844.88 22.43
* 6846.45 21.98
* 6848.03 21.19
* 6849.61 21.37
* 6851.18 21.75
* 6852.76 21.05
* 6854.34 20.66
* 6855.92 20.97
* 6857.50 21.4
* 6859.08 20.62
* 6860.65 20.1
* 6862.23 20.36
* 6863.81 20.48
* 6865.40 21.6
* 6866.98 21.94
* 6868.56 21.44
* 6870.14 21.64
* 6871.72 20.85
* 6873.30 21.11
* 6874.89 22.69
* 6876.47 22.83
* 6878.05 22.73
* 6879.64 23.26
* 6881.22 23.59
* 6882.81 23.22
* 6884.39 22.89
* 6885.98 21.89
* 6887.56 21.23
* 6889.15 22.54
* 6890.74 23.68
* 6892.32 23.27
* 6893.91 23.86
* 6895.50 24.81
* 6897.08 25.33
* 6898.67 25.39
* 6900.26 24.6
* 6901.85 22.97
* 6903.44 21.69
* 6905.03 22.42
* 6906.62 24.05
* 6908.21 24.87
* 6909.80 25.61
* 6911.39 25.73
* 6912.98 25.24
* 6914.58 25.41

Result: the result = 0.8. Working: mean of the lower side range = 21.7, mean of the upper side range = 21.9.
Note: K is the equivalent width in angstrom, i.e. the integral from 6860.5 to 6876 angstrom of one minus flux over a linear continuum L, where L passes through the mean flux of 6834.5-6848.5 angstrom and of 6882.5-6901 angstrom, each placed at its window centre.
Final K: 1.1 angstrom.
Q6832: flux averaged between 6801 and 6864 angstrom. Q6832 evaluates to 21.4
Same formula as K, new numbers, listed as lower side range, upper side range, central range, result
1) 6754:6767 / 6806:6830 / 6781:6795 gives 0.67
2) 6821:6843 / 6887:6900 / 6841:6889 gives 2.40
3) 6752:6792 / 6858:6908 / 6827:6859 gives 0.56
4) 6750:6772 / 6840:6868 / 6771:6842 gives 0.13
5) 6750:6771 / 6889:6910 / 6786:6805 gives 1.35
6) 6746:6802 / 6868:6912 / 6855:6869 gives 1.09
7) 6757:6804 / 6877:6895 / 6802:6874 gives 2.56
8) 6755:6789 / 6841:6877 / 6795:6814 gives 0.49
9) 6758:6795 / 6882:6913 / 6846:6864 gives 1.52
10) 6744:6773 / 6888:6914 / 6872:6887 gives 0.69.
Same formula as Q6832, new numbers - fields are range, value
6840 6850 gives 22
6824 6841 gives 21.9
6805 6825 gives 21.1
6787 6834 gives 21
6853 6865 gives 20.7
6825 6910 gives 22.3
